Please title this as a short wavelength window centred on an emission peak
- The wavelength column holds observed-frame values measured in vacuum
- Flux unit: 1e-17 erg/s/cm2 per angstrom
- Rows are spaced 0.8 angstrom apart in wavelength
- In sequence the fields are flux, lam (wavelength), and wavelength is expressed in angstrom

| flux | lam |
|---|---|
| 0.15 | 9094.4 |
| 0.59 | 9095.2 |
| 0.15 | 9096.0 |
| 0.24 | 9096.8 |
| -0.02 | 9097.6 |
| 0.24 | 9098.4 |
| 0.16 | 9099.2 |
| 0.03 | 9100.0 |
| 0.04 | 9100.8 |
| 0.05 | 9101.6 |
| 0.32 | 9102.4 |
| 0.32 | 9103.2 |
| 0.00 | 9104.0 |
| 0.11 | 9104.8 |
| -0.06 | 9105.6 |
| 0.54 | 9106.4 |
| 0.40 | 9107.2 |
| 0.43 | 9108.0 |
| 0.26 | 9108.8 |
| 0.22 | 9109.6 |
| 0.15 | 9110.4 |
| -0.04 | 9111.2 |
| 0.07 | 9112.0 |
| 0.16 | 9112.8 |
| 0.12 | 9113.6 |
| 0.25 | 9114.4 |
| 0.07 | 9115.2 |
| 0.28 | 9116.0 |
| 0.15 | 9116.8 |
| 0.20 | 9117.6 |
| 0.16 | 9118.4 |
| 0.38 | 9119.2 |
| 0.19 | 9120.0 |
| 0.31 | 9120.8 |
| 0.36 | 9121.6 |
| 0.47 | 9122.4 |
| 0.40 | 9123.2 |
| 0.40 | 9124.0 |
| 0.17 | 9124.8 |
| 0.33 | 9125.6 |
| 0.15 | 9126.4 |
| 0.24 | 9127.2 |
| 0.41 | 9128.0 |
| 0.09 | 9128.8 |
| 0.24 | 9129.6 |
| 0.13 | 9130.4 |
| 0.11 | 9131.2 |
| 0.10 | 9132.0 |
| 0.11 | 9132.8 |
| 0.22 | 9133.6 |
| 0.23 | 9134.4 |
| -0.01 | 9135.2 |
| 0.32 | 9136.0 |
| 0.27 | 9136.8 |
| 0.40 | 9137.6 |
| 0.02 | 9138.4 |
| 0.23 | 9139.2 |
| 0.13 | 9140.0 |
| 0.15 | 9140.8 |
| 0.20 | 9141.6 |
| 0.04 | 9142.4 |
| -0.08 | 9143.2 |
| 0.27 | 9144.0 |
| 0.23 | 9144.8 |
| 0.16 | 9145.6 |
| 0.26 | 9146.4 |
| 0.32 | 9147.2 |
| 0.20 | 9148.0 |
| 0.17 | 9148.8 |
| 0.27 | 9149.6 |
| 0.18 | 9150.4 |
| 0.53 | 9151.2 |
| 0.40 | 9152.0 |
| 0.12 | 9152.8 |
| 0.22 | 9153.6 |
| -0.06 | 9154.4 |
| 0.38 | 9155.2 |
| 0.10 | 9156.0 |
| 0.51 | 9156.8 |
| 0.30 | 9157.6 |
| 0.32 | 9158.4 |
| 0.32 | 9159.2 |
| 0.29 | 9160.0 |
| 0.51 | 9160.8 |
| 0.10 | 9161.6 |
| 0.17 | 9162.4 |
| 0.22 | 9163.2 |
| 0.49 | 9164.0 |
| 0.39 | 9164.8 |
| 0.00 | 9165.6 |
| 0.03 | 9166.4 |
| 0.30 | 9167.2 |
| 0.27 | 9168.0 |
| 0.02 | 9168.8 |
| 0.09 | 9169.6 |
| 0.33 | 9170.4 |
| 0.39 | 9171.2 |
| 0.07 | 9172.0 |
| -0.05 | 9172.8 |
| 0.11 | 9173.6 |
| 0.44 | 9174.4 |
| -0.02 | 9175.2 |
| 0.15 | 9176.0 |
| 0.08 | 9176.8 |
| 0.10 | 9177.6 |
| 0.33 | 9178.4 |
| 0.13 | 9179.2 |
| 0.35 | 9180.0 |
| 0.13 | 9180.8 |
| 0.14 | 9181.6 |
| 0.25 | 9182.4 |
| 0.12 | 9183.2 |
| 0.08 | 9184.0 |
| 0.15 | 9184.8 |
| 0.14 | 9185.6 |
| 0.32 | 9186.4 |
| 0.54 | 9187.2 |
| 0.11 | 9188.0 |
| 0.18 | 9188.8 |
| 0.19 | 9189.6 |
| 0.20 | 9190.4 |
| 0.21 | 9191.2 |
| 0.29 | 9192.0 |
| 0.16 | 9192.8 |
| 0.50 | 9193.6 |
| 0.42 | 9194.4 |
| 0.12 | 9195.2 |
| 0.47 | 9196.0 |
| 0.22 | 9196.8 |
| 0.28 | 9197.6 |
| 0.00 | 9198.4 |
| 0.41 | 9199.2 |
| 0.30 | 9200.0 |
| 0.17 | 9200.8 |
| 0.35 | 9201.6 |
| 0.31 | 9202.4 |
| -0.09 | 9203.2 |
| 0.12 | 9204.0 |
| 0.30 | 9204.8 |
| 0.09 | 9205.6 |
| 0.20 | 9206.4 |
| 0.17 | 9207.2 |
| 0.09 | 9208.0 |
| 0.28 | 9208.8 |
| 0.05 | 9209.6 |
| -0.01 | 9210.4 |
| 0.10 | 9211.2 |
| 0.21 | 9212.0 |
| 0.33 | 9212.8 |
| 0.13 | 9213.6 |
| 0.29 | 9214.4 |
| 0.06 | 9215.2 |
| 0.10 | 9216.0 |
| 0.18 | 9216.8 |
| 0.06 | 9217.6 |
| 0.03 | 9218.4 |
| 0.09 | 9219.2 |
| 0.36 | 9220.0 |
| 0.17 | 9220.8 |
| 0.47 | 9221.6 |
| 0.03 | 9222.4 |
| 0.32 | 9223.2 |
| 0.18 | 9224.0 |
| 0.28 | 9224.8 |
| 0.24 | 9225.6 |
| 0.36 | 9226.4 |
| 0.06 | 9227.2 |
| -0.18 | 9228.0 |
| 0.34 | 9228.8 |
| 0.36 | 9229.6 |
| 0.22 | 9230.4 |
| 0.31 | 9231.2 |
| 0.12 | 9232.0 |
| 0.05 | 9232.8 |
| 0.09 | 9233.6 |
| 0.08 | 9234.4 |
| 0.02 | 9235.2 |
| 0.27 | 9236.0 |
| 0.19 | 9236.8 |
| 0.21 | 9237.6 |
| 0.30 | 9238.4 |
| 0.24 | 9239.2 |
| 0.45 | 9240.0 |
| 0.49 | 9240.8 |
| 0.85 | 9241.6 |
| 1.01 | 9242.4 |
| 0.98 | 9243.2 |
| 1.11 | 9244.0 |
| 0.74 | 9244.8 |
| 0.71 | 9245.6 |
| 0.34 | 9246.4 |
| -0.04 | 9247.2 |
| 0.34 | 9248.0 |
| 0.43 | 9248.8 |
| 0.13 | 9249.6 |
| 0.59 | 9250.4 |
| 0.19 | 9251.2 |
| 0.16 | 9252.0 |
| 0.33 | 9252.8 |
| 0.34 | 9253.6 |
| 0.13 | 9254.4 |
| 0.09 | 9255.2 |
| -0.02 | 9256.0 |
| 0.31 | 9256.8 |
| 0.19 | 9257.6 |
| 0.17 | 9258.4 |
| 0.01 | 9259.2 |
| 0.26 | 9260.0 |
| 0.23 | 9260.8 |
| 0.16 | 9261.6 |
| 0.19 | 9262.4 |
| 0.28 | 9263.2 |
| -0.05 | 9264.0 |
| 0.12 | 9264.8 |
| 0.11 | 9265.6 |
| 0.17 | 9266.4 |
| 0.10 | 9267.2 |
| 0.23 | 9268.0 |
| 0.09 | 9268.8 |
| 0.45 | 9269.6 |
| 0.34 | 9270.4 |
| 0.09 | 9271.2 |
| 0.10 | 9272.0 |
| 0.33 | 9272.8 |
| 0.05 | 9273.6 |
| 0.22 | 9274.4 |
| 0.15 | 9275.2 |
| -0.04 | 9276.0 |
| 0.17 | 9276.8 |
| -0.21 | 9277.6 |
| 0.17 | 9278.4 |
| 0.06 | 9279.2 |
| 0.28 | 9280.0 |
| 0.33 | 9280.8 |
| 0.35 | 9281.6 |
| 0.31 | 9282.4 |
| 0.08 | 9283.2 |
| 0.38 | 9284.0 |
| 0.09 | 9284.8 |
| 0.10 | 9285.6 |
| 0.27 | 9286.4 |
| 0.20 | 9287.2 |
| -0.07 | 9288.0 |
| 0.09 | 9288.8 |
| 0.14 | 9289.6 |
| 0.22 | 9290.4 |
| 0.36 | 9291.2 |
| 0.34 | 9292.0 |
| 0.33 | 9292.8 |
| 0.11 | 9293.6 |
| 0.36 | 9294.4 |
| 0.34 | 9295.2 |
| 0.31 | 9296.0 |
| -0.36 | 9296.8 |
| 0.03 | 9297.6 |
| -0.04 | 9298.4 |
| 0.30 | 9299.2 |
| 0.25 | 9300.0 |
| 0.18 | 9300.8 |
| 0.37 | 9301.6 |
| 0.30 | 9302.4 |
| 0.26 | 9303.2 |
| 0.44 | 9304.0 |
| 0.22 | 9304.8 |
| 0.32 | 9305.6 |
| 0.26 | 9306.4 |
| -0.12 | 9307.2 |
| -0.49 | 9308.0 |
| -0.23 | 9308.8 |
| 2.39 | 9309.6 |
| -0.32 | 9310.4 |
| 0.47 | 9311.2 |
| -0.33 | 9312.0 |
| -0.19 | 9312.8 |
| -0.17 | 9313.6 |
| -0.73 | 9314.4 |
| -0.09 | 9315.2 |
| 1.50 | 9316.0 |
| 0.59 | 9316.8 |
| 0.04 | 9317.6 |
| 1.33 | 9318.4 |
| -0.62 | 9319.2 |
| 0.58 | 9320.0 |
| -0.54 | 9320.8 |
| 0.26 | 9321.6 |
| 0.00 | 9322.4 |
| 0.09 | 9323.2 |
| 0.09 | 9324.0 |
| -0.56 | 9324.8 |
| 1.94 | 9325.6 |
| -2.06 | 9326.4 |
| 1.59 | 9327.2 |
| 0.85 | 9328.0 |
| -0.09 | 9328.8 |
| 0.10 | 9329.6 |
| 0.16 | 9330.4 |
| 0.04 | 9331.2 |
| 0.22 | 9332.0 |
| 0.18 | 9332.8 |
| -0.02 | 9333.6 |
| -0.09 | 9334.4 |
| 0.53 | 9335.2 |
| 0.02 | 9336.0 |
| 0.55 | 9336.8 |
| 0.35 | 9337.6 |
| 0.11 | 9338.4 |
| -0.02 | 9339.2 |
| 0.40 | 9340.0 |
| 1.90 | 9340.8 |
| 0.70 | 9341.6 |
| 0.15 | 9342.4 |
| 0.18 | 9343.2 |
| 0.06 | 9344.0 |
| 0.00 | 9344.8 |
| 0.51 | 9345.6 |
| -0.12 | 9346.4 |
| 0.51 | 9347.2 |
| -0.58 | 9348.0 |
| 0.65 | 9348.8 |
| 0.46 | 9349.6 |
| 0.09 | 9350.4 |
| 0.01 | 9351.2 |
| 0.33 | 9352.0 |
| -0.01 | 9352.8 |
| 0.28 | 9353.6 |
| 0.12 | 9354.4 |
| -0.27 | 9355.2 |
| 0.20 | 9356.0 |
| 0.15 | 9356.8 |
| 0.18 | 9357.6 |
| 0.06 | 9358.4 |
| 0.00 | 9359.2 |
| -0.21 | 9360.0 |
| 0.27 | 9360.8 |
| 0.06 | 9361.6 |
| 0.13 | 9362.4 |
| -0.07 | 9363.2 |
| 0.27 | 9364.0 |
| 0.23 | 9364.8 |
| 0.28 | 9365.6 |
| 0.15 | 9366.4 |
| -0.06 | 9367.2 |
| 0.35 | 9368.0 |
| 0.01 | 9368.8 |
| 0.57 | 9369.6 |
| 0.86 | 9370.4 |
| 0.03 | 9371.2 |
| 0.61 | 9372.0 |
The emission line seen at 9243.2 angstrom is H-beta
